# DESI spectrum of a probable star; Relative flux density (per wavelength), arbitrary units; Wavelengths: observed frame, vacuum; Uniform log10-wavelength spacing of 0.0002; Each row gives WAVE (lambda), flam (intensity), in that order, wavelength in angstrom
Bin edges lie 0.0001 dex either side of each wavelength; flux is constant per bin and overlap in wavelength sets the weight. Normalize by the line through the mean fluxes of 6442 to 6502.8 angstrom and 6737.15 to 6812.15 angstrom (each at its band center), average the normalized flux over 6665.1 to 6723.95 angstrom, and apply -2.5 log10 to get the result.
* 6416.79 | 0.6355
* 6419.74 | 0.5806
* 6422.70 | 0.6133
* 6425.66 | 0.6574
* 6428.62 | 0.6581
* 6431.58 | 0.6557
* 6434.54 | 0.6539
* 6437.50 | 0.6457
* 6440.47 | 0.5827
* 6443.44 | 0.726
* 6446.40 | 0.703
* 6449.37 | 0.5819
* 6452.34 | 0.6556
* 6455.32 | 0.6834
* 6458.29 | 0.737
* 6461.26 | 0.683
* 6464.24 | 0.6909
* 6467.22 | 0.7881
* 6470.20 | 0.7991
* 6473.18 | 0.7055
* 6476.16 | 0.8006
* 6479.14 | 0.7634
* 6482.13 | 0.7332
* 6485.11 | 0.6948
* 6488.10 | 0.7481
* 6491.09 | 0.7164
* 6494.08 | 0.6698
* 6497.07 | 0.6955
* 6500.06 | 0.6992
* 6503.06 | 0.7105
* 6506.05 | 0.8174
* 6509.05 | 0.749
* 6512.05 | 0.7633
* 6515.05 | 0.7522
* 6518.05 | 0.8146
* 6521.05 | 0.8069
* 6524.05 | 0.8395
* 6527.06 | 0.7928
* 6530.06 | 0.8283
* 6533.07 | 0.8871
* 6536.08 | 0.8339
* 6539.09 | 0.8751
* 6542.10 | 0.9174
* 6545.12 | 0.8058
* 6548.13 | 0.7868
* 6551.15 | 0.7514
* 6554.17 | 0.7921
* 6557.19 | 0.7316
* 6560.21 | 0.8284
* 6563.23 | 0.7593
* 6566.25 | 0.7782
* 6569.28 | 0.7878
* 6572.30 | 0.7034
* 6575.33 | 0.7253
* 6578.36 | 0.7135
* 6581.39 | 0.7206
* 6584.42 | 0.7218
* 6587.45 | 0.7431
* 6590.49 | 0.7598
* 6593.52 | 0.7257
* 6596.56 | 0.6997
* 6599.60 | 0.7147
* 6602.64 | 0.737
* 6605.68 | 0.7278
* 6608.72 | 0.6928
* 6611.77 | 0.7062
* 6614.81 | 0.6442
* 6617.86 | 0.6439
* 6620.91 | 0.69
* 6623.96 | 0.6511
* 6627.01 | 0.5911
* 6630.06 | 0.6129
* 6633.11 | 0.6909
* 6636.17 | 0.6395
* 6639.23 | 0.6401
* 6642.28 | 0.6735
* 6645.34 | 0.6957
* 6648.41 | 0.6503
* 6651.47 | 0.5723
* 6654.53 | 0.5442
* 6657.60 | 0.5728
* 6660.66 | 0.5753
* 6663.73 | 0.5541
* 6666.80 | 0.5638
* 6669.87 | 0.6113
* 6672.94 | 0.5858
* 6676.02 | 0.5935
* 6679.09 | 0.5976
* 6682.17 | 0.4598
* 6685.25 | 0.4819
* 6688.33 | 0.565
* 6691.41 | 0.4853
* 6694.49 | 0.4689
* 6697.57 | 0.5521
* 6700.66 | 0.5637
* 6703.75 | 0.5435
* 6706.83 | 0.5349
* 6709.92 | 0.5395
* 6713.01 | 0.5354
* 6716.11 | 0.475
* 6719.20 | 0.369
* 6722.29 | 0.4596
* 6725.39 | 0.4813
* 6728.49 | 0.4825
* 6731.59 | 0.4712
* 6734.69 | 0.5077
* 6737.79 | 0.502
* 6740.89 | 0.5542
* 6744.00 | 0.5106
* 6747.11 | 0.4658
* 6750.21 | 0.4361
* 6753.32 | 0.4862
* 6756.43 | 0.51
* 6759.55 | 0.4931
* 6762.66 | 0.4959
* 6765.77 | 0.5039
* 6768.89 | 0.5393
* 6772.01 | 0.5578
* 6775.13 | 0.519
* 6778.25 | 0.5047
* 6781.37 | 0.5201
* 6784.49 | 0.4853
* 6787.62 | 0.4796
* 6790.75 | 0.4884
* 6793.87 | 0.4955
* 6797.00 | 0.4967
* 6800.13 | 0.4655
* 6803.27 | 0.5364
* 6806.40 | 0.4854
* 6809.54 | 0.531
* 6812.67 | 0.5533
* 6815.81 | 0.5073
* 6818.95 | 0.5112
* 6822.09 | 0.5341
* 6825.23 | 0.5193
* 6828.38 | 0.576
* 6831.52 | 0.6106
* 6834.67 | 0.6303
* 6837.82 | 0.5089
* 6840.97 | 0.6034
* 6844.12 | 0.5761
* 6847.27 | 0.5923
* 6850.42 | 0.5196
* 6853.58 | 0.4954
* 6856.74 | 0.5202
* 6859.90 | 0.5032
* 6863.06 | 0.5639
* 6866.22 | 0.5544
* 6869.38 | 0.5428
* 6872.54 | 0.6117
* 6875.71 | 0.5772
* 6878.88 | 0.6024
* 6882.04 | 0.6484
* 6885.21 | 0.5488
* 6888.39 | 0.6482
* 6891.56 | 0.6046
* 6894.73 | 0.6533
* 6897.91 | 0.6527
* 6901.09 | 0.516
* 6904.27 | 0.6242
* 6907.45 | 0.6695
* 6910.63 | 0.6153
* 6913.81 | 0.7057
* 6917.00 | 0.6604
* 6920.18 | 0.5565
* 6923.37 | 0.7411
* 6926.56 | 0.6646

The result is 0.07 mag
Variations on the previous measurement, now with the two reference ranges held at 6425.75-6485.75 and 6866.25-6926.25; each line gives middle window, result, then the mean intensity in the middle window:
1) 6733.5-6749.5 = 0.27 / 0.504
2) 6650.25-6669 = 0.17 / 0.565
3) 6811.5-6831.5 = 0.17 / 0.539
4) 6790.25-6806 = 0.27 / 0.496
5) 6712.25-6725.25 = 0.38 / 0.457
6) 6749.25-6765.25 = 0.30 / 0.487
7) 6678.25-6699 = 0.27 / 0.513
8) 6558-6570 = -0.16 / 0.785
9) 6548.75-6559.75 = -0.13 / 0.767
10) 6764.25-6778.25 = 0.21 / 0.527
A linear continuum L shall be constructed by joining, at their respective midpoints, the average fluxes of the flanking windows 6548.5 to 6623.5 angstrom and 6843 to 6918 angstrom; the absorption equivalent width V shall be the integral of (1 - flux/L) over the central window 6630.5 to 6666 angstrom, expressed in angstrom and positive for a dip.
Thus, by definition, 4.18 angstrom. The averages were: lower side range 0.729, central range 0.618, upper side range 0.592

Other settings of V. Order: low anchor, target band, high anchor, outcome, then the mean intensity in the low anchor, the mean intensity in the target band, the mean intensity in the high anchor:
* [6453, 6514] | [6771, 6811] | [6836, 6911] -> 7.09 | 0.731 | 0.504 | 0.581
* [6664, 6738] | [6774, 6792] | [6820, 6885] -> 1.45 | 0.519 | 0.499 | 0.564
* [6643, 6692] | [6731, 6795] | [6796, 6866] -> 5.91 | 0.572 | 0.502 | 0.539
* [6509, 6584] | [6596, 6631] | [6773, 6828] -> 1.95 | 0.79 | 0.676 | 0.51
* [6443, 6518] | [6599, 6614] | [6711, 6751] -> -2.73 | 0.724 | 0.713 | 0.482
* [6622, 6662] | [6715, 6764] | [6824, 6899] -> 9.94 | 0.625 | 0.481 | 0.577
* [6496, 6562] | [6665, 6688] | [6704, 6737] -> 0.10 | 0.795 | 0.557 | 0.488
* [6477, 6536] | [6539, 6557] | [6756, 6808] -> -2.11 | 0.765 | 0.81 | 0.504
